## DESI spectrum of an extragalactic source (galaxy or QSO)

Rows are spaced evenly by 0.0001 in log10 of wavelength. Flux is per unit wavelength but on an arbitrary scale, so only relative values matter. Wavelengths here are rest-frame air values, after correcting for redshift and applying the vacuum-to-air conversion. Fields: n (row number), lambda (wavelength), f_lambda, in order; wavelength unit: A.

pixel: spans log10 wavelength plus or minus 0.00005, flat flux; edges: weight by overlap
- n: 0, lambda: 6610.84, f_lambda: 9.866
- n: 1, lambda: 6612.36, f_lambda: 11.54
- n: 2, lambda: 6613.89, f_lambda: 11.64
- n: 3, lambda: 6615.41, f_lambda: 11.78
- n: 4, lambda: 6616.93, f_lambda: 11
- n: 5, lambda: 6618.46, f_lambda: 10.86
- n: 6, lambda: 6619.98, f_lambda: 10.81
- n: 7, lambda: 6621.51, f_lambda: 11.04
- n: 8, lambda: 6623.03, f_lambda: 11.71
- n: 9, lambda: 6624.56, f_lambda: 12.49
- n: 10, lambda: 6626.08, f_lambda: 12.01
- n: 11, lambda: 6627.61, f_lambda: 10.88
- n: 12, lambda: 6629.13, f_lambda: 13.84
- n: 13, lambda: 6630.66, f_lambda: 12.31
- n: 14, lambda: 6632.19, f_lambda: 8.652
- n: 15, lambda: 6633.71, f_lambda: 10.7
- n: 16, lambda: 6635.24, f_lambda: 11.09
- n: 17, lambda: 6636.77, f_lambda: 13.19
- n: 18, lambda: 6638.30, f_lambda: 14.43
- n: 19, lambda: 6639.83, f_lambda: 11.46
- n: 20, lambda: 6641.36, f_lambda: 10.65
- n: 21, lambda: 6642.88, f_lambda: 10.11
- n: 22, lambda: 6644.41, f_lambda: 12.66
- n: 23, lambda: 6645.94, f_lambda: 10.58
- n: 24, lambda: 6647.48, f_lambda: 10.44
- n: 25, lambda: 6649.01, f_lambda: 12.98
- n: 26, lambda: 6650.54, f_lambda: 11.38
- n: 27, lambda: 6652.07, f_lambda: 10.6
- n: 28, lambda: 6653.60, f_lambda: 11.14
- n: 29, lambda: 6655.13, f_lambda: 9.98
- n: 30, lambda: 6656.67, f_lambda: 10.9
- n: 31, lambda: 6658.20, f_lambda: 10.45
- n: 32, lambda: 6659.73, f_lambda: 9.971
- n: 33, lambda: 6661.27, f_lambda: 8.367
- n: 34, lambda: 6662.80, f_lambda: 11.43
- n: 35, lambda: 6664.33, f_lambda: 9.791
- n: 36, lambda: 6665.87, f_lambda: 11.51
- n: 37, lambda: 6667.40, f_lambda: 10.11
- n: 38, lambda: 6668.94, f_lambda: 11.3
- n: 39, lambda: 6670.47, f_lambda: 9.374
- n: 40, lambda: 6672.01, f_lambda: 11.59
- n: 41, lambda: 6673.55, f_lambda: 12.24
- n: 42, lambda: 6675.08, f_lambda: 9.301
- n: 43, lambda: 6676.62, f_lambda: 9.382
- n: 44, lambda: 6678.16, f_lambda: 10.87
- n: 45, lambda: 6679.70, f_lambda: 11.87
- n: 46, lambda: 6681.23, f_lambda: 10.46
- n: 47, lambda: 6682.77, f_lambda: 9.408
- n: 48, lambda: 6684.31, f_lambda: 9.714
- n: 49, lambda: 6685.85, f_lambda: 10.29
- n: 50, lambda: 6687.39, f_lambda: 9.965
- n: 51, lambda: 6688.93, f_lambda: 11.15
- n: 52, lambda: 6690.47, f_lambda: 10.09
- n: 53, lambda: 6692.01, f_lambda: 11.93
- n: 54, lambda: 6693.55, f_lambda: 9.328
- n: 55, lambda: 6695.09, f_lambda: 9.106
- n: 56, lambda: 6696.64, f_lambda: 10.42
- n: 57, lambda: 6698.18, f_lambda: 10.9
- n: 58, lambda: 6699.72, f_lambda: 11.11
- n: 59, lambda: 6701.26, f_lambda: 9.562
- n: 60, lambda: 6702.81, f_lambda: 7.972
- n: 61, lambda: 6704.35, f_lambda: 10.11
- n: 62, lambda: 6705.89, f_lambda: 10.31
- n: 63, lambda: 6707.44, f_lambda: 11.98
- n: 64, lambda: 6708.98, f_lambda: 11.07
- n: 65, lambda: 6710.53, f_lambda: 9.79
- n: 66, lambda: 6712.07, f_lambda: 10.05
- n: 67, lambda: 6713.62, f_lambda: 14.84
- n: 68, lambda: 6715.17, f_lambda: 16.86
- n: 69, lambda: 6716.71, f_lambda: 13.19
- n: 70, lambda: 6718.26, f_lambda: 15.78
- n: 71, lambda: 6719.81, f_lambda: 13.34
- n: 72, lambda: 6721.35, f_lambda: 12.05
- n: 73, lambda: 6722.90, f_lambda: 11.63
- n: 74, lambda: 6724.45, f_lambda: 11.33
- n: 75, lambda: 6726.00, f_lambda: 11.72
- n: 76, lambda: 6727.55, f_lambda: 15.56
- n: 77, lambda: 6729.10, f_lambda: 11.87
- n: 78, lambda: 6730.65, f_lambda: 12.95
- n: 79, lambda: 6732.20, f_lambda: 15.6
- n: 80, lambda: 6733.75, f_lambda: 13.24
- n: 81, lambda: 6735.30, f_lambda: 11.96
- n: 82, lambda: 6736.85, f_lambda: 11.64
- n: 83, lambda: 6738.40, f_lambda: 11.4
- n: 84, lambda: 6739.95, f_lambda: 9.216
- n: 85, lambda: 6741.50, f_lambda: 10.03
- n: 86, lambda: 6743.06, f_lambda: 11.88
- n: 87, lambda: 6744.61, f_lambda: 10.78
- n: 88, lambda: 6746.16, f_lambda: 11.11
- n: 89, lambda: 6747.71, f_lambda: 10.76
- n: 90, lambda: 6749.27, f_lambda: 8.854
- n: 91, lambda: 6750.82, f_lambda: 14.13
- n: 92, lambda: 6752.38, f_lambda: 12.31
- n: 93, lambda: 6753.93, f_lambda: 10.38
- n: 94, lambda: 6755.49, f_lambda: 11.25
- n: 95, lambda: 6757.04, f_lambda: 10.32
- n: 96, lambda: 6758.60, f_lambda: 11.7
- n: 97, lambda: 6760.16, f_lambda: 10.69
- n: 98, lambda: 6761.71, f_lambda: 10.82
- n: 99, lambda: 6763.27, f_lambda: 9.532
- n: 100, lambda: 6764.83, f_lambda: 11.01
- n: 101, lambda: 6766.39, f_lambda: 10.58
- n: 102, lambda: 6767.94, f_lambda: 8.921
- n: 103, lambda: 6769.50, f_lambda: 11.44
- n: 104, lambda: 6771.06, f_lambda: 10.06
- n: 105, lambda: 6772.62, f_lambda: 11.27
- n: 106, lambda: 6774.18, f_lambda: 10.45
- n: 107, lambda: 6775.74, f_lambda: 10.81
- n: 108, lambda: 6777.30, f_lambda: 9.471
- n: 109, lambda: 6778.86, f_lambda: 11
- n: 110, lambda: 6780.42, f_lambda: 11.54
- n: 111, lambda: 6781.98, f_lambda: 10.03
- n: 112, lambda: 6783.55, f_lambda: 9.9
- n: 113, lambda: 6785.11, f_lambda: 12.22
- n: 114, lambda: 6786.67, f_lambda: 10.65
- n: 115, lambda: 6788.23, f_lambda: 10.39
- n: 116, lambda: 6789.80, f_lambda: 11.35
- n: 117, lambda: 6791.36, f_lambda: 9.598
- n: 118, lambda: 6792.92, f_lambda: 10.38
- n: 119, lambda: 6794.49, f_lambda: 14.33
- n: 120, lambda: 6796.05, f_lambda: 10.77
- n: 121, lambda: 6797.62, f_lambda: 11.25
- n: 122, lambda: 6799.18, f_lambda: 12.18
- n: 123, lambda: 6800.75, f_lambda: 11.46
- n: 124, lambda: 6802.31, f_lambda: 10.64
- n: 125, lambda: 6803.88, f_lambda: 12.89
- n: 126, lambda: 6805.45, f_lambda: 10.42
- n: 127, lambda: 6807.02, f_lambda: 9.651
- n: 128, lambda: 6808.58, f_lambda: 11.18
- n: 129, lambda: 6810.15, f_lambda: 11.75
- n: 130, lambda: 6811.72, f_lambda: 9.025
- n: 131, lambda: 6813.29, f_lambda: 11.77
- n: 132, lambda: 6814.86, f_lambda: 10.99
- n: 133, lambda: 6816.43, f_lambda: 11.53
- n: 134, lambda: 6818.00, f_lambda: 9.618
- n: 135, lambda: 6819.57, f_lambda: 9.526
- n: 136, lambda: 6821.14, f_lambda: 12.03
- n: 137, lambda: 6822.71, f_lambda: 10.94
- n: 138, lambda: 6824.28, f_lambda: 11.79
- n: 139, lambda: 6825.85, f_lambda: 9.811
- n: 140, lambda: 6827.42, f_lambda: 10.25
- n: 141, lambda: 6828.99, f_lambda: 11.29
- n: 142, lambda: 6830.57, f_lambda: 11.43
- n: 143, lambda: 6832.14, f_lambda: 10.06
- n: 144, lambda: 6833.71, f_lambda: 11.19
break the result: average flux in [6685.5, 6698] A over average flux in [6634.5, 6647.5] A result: 0.88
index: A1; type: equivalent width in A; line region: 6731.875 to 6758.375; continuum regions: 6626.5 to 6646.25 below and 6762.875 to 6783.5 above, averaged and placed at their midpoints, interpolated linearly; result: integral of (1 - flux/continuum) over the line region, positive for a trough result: -1.7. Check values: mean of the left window 11.6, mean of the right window 10.5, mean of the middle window 11.4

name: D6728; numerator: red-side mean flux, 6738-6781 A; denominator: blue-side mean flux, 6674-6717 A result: 1.00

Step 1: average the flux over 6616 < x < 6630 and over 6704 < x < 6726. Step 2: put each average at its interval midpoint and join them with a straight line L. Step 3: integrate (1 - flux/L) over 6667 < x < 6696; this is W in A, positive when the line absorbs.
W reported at 4.03 A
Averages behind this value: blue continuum 11.6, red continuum 12.3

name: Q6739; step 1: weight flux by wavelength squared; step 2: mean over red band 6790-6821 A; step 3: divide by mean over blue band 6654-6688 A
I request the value 1.10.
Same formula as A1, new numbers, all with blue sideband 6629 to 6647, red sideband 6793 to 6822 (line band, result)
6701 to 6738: -3.10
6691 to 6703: 1.32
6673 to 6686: 1.22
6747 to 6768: 0.73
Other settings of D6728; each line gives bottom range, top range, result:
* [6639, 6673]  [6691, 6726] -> 1.07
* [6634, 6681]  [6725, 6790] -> 1.02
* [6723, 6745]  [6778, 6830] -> 0.91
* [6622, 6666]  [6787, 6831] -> 0.98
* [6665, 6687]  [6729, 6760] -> 1.10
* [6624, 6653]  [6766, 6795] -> 0.93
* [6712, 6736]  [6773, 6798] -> 0.82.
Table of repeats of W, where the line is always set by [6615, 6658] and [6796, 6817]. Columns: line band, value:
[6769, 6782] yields 0.55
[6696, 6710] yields 1.14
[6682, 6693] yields 0.94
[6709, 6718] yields -1.34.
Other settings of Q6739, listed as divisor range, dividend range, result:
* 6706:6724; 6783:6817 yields 0.90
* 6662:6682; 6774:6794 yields 1.03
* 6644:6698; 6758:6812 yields 1.06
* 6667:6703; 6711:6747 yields 1.22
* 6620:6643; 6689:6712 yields 0.90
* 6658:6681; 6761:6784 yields 1.03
